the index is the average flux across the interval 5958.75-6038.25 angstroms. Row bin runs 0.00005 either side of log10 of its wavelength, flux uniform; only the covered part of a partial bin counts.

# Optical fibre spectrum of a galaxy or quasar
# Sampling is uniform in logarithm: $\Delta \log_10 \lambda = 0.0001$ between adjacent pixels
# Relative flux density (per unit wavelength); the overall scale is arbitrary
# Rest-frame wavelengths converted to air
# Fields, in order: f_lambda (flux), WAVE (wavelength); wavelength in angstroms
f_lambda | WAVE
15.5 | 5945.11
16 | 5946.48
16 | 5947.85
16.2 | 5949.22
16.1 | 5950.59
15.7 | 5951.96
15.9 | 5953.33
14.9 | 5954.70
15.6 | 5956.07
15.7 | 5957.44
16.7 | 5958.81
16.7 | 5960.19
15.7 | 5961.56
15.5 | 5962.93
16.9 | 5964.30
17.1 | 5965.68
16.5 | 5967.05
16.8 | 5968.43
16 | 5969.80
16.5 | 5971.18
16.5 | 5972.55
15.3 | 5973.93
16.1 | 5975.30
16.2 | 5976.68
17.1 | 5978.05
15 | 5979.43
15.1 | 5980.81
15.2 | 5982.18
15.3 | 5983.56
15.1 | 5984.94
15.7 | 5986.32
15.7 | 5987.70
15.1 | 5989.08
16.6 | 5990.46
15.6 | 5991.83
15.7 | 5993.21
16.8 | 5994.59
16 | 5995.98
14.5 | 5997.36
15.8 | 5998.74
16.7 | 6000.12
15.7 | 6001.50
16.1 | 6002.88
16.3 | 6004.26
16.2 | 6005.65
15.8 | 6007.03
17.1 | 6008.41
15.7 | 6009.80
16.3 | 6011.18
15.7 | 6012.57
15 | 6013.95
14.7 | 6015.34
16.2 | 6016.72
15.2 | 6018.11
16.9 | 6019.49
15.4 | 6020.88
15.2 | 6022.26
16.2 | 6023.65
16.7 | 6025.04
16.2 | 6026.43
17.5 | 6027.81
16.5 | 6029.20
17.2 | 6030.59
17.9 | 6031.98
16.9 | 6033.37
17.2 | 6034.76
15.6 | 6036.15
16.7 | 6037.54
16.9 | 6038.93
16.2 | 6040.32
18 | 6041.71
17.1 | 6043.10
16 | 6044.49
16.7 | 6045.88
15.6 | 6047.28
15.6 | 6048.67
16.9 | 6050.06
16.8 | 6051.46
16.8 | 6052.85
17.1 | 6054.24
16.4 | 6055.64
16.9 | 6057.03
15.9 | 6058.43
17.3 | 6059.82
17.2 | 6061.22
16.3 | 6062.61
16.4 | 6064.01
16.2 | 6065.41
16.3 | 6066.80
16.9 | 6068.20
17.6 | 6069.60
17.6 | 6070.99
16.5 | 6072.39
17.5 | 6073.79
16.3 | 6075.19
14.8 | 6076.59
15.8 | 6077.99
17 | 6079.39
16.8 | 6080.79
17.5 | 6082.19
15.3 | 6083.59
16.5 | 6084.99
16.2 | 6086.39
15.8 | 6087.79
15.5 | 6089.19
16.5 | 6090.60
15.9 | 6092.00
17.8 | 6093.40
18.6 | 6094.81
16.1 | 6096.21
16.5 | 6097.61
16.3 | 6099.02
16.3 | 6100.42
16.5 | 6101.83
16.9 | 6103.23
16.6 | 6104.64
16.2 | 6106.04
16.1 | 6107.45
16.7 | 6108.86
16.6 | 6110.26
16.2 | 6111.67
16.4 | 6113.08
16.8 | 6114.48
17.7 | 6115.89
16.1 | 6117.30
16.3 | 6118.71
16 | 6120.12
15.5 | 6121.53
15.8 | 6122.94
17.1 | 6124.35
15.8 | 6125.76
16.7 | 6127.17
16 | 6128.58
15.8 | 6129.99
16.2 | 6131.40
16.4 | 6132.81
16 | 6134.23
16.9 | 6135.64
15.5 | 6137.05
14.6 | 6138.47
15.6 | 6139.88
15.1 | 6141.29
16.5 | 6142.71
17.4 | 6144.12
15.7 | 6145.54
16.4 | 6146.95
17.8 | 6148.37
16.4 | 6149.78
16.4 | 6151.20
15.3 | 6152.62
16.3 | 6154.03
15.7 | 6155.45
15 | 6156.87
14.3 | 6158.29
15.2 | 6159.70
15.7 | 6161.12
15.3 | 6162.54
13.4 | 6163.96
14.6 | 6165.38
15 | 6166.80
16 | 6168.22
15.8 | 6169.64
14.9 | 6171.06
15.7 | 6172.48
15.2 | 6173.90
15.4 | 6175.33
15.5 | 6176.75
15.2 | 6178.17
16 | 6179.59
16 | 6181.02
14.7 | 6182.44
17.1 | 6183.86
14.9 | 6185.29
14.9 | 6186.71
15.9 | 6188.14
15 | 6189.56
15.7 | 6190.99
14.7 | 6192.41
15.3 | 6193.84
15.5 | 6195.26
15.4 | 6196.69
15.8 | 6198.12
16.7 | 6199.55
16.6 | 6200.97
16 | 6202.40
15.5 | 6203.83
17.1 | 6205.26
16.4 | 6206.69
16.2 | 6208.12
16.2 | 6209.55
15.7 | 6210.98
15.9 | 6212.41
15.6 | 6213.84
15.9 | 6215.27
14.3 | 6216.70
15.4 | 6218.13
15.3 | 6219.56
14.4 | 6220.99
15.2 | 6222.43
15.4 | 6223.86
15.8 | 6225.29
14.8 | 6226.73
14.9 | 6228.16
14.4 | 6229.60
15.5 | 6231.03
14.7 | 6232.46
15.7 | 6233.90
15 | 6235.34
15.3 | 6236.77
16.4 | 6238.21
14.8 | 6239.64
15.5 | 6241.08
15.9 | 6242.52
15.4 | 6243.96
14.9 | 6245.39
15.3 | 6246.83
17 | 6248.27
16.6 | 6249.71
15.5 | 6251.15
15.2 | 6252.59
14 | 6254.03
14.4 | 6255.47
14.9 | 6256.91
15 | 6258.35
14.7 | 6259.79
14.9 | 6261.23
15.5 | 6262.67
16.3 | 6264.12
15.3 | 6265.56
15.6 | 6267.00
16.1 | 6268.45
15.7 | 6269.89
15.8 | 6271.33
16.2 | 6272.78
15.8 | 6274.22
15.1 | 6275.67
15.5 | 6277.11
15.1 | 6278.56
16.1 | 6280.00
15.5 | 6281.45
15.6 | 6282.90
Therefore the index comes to 16.1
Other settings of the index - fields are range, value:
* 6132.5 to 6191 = 15.6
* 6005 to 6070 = 16.4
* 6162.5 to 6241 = 15.5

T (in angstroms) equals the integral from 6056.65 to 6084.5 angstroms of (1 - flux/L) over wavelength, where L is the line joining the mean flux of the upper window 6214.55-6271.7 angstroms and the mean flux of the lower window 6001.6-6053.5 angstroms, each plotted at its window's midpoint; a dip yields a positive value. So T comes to -0.80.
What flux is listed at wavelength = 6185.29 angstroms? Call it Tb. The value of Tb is 14.9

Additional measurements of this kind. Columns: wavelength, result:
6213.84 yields 15.6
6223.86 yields 15.4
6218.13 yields 15.4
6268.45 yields 16.1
